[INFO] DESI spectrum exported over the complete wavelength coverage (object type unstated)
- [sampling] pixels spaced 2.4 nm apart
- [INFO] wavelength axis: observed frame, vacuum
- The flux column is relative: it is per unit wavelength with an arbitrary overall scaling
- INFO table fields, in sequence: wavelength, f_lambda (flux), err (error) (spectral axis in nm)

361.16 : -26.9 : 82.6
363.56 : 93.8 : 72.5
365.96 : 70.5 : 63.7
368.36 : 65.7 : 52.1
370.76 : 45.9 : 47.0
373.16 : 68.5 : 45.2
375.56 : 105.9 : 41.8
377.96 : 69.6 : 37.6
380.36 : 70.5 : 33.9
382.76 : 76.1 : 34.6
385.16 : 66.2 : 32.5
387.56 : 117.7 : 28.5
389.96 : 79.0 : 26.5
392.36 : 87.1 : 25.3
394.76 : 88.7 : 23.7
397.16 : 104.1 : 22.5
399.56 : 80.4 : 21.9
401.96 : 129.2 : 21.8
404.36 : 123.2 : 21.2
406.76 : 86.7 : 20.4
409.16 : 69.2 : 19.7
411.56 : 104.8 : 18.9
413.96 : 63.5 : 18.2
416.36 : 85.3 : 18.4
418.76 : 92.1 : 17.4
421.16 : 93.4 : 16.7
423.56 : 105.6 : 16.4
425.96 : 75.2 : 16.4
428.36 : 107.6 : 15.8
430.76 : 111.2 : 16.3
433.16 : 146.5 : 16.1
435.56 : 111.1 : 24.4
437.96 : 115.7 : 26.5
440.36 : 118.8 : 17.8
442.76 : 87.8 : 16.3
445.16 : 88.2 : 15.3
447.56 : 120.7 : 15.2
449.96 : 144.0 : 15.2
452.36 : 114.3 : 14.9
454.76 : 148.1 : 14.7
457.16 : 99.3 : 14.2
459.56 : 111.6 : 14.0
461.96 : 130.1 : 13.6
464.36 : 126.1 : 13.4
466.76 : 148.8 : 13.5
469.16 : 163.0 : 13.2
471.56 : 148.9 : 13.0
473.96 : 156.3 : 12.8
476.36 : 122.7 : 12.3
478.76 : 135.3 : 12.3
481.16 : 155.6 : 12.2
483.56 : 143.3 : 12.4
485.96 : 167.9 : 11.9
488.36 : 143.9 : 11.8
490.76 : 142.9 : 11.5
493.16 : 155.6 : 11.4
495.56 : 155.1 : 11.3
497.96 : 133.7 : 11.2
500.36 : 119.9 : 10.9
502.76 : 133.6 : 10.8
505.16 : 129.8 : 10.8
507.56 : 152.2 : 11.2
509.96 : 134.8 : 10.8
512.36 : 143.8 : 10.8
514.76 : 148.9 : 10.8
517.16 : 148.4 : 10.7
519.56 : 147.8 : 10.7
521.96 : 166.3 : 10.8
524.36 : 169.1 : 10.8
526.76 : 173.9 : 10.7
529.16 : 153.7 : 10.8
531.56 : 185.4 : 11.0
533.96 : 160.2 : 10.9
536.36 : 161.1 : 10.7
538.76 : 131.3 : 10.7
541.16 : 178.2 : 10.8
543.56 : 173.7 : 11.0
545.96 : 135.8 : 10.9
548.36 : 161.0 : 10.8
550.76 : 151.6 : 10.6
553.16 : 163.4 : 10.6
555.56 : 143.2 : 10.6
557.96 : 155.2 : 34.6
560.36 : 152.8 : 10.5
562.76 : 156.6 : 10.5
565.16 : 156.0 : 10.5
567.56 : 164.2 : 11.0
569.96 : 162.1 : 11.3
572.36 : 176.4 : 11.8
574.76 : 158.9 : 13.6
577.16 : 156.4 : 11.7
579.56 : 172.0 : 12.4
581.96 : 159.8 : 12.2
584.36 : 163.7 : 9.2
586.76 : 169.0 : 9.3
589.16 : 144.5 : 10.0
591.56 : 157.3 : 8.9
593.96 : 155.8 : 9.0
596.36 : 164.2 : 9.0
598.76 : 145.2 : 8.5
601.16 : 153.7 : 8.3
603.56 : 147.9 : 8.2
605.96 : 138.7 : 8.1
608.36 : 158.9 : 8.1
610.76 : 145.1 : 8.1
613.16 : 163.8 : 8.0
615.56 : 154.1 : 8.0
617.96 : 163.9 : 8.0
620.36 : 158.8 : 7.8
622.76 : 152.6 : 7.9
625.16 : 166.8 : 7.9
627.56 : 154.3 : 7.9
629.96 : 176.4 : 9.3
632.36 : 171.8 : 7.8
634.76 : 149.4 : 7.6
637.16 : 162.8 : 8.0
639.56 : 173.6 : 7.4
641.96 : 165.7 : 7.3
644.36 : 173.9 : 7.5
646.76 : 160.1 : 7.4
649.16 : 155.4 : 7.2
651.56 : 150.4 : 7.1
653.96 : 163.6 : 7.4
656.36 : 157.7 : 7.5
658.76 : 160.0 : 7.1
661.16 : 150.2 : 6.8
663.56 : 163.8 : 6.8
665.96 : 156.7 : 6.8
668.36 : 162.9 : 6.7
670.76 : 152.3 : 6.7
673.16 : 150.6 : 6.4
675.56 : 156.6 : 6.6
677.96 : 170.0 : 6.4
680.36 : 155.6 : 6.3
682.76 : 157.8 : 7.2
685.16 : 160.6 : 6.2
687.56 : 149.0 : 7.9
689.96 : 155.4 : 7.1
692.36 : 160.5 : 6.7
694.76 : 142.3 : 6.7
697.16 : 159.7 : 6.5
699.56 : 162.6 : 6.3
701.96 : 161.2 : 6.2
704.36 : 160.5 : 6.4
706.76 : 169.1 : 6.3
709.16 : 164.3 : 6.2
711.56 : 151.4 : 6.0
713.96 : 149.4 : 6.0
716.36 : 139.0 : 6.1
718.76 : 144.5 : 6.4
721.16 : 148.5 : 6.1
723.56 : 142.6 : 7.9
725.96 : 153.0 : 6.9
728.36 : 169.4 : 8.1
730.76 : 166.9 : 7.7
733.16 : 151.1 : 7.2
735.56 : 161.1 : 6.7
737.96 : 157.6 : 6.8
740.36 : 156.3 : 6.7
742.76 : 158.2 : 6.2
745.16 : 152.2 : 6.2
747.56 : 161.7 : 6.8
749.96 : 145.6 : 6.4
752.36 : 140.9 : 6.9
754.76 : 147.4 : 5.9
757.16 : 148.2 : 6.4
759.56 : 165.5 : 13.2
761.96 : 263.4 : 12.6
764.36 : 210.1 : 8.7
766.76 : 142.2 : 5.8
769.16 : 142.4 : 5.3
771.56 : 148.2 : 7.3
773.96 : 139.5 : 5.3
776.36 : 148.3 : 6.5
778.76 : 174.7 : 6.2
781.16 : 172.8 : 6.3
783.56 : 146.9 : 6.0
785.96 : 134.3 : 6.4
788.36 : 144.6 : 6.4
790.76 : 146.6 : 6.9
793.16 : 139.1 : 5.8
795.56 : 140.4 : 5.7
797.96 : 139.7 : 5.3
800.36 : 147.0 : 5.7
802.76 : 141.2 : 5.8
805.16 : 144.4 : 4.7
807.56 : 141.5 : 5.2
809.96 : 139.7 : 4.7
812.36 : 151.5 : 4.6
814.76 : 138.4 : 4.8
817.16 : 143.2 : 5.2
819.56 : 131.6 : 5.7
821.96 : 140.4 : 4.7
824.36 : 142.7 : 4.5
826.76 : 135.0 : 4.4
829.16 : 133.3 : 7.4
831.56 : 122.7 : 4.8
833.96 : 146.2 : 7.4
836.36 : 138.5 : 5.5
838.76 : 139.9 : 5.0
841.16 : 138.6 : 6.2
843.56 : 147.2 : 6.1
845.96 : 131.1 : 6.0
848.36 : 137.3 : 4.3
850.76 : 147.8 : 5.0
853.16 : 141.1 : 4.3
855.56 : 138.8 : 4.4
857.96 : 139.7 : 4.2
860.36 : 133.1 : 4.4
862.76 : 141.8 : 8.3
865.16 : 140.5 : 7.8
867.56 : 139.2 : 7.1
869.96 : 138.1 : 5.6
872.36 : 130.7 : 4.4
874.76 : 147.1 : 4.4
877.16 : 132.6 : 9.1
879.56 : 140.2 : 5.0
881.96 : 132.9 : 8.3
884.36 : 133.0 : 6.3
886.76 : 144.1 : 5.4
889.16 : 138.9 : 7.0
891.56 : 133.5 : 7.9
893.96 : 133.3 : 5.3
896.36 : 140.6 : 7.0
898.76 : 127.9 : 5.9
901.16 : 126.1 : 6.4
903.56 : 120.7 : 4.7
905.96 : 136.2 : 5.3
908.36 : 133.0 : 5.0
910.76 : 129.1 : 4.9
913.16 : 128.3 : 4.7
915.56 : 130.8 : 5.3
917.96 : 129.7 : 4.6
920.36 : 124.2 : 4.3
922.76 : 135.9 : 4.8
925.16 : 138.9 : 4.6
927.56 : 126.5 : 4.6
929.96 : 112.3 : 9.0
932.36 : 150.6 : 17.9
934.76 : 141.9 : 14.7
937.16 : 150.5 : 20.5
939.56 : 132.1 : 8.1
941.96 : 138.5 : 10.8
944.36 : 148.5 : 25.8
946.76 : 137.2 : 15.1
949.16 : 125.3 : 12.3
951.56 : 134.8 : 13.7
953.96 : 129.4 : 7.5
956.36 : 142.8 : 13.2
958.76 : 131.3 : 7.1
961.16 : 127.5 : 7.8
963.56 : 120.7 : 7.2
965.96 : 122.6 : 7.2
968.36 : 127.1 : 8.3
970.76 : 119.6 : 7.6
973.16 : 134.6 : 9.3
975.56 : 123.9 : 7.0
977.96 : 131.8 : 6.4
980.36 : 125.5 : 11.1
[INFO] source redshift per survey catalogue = 0.160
